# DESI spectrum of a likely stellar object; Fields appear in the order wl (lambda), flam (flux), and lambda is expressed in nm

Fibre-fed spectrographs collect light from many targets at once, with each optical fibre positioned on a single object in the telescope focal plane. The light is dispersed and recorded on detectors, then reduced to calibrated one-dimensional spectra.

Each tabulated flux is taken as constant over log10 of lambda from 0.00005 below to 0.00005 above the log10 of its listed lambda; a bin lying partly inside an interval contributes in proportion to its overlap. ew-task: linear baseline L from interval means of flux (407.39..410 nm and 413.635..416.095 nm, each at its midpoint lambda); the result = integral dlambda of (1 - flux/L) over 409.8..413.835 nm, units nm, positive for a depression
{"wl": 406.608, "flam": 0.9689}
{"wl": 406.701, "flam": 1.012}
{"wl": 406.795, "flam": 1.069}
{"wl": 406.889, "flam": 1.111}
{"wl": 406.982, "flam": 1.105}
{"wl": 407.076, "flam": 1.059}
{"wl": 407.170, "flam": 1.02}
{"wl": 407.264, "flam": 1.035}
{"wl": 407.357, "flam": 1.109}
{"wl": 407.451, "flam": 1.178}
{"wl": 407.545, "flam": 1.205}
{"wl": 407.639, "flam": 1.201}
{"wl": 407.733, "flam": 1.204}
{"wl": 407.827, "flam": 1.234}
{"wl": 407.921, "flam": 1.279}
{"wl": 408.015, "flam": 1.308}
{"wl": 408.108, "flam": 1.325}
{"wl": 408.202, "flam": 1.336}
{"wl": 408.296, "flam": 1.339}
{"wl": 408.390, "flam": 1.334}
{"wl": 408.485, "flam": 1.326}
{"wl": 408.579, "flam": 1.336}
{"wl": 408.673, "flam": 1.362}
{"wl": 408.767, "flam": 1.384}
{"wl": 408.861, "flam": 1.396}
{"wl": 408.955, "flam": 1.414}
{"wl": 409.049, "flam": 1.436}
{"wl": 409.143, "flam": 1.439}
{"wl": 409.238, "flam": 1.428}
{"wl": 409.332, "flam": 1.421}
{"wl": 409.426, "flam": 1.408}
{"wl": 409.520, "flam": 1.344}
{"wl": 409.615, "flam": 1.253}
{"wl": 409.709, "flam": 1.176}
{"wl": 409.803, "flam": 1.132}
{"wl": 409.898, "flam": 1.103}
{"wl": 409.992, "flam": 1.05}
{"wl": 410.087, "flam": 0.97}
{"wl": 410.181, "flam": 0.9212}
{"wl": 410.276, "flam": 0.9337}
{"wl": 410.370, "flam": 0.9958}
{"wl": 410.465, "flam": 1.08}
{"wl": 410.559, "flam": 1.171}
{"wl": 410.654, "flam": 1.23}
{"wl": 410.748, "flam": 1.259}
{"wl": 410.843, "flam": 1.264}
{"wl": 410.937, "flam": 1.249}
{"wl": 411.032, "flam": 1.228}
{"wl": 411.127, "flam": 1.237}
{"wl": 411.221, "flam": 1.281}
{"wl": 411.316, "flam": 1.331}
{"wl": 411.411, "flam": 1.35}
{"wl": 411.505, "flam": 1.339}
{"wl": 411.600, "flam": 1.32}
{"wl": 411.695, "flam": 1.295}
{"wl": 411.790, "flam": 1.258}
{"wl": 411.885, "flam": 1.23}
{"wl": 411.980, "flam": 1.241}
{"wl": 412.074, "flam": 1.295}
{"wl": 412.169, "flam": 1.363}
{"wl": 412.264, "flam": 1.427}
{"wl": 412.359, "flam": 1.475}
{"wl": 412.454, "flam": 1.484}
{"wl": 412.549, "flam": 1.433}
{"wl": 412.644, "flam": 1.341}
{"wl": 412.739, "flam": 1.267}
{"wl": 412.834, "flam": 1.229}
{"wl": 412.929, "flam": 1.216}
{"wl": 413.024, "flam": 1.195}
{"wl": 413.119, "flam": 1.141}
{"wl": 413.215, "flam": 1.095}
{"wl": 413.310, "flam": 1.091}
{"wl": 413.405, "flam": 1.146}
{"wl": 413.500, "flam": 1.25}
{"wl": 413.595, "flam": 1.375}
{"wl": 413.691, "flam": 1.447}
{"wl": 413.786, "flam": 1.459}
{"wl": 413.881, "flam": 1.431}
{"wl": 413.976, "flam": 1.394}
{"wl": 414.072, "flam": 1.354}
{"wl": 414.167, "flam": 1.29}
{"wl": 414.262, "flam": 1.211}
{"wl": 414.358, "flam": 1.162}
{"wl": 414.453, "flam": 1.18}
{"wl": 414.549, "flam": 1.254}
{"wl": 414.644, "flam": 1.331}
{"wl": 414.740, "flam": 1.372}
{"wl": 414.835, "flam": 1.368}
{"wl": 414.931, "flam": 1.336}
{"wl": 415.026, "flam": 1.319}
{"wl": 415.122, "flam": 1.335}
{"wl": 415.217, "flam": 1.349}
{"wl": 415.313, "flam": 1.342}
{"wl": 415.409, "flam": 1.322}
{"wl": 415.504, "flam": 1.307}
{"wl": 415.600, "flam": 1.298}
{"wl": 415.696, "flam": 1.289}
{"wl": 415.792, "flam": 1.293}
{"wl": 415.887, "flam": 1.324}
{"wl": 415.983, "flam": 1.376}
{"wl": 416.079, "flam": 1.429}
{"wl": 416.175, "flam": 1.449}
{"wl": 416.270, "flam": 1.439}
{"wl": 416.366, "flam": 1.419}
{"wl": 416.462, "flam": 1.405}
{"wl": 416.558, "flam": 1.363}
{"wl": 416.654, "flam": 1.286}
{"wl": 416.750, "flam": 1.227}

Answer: 0.234 nm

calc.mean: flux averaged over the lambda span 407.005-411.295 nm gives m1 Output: 1.23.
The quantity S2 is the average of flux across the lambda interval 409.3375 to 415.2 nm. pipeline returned 1.26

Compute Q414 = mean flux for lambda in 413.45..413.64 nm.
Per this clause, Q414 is 1.31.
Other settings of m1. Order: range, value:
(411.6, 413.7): 1.28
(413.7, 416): 1.32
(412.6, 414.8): 1.27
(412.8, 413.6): 1.18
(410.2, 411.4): 1.19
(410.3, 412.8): 1.28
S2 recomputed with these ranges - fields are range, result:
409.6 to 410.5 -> 1.05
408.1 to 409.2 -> 1.37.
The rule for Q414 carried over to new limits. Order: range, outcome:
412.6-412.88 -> 1.28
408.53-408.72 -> 1.35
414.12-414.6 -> 1.22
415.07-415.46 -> 1.34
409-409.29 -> 1.43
